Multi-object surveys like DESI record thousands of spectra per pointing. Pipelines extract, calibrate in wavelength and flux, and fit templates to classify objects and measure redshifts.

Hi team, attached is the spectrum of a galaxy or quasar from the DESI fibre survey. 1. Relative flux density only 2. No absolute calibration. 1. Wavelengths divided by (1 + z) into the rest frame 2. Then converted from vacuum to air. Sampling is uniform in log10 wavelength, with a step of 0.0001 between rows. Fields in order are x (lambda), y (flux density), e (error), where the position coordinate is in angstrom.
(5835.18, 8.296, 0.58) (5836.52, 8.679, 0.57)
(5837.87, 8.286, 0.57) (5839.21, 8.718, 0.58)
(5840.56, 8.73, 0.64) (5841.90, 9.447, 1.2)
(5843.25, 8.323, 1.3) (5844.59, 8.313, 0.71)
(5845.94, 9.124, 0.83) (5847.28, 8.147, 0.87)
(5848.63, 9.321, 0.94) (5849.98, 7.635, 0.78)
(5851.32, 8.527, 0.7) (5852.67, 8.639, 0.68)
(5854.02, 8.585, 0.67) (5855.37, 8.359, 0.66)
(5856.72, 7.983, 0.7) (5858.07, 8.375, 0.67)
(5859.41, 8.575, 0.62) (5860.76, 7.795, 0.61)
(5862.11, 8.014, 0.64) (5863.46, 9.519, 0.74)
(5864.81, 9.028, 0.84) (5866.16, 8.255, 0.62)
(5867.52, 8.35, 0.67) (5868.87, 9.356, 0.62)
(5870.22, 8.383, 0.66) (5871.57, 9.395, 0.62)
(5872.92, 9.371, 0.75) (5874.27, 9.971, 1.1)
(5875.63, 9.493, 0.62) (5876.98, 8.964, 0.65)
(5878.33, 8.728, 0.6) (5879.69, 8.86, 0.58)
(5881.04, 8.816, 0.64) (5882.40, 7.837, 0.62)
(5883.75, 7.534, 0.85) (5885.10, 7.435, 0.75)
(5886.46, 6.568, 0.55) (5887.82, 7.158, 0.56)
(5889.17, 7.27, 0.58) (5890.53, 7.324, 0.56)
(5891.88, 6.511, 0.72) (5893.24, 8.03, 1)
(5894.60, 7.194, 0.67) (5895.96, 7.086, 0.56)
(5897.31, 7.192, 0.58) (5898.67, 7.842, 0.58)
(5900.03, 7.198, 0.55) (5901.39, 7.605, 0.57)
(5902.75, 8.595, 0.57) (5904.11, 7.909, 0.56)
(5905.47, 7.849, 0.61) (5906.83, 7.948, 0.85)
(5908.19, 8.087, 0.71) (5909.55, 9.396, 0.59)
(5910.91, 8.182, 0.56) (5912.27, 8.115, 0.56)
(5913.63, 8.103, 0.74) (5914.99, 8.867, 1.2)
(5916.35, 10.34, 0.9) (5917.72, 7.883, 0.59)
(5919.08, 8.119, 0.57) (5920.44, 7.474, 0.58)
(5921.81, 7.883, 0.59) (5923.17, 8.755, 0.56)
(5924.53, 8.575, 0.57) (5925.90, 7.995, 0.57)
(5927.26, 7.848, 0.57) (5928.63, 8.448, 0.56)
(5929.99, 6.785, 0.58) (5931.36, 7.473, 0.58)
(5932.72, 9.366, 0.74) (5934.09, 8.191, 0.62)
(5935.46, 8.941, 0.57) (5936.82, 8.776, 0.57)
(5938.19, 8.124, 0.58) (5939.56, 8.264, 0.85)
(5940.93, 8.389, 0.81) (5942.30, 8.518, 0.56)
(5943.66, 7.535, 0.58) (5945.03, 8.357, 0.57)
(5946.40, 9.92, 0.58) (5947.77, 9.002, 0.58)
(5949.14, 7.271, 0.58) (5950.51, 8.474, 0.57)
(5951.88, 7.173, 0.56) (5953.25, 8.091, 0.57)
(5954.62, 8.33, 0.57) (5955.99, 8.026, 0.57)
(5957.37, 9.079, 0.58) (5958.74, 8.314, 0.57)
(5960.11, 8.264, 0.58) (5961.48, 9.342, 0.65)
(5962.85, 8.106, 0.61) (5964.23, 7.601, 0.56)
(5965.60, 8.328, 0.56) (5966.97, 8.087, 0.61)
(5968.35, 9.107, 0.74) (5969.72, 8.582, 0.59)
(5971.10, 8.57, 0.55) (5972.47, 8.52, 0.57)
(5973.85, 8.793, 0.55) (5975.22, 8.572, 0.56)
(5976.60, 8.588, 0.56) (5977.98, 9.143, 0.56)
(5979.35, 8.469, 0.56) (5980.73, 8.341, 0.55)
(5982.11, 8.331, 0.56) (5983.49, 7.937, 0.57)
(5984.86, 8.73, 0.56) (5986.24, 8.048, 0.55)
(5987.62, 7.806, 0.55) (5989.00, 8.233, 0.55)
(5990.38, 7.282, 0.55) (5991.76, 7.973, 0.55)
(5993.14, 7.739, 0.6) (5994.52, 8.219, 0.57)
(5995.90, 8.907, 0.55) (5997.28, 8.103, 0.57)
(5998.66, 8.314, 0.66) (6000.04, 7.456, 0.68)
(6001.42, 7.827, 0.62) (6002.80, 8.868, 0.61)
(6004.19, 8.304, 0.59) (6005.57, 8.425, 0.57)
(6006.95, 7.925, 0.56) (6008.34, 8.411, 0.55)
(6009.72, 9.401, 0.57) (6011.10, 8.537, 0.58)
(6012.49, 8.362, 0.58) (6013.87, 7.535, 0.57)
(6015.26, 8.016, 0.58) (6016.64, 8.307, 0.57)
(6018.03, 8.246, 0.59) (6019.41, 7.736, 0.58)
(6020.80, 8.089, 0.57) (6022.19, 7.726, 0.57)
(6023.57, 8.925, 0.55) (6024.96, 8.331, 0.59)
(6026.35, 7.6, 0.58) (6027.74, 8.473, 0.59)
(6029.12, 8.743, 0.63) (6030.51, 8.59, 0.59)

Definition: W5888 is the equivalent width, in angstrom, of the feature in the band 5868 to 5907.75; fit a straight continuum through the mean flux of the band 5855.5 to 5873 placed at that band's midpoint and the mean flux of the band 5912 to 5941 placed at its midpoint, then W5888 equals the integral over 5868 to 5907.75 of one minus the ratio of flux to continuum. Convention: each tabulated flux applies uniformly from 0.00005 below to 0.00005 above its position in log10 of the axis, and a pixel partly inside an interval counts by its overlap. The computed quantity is 2.11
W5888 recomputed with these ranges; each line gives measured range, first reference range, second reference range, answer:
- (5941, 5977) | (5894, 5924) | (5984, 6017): -1.1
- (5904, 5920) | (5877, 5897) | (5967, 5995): -1.2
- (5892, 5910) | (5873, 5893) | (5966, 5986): 0.8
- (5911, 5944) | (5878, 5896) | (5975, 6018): -1.9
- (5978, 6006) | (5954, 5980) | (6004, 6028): 0.6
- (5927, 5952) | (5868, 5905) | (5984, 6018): -0.5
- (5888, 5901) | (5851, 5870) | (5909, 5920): 1.9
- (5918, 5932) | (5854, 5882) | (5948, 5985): 1.0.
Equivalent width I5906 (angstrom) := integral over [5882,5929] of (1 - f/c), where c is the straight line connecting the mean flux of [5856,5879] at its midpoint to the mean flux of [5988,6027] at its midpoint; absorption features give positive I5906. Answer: 4.0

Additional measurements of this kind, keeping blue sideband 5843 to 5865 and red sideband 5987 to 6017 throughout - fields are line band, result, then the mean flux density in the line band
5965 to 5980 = -0.7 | 8.62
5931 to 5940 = -0.2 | 8.49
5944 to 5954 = 0.0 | 8.3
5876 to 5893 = 1.3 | 7.79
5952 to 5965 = 0.0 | 8.3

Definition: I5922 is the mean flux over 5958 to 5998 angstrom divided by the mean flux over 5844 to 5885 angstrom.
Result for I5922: 0.97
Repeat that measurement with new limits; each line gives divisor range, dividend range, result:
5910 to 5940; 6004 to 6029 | 0.99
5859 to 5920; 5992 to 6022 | 1.00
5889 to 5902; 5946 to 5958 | 1.14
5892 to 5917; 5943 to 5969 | 1.04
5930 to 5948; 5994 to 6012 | 0.99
